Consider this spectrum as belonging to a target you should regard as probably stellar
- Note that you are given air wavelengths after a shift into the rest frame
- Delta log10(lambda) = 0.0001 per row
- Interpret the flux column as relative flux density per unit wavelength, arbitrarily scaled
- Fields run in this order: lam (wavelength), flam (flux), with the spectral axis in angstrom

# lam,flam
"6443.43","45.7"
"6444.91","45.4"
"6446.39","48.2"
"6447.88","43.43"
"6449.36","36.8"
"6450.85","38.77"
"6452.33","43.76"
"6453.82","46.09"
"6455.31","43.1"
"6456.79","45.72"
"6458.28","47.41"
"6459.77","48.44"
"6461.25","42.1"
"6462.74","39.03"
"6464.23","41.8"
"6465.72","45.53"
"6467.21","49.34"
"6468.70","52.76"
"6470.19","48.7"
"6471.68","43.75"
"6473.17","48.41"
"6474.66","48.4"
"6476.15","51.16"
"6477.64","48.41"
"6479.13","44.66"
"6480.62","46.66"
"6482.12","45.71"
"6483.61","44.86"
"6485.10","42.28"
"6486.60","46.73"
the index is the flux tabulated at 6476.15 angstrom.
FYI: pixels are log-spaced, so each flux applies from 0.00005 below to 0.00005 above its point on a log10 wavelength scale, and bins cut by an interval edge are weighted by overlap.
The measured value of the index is 51.16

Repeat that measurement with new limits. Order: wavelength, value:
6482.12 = 45.71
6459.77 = 48.44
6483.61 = 44.86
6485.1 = 42.28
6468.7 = 52.76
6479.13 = 44.66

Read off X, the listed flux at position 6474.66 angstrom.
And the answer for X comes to 48.4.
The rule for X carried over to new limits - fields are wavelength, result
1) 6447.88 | 43.43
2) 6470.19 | 48.7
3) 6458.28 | 47.41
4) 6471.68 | 43.75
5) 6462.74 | 39.03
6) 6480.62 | 46.66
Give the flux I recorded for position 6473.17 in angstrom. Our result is 48.41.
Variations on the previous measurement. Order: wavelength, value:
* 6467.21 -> 49.34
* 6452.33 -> 43.76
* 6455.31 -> 43.1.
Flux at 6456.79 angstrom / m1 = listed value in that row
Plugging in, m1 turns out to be 45.72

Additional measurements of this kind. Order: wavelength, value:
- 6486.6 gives 46.73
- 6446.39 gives 48.2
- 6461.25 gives 42.1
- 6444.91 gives 45.4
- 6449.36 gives 36.8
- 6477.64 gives 48.41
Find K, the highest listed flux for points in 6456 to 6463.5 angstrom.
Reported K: 48.44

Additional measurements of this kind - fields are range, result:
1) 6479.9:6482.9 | 46.66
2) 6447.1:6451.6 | 43.43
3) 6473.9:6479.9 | 51.16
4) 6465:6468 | 49.34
